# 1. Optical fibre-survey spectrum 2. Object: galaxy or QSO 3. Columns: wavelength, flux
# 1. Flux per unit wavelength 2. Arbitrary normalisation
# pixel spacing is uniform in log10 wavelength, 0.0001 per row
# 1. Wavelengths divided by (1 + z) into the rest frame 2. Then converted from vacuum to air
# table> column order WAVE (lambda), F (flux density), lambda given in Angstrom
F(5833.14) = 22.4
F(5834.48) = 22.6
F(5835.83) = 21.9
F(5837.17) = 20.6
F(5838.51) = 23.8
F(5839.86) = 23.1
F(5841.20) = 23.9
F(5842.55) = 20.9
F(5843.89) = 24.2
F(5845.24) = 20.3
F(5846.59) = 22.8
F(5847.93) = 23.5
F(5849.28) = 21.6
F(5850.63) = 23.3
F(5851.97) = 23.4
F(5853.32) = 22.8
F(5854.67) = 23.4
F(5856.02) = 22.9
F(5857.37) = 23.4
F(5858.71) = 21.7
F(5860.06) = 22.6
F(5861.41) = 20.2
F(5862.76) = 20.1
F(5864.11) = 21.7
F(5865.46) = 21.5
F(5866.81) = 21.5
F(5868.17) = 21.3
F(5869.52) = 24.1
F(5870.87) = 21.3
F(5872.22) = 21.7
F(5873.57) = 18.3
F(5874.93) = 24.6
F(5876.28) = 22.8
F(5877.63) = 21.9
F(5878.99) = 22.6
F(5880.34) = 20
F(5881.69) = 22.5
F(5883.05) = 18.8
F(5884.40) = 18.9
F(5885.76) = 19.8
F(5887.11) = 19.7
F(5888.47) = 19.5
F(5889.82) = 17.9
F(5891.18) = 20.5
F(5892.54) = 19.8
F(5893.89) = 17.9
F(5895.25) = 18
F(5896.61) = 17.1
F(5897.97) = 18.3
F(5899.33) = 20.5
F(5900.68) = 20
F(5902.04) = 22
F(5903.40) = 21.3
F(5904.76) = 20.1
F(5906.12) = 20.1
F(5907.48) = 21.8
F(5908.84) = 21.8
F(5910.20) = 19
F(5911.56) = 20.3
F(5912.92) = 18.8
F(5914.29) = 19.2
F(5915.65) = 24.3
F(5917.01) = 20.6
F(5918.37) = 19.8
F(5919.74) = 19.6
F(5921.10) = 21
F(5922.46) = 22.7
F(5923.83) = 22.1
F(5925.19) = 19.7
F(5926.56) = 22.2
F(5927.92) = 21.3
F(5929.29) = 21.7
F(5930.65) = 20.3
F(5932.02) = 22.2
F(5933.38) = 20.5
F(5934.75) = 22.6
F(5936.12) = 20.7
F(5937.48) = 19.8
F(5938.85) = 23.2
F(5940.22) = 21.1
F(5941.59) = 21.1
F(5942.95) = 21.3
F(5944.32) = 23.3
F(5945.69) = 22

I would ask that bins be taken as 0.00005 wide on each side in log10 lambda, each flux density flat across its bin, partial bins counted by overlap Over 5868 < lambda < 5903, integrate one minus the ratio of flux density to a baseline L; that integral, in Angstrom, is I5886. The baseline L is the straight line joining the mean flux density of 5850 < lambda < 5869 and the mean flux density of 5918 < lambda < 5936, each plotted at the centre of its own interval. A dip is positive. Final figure 2.3 Angstrom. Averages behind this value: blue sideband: 22.1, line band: 20.4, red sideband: 21.2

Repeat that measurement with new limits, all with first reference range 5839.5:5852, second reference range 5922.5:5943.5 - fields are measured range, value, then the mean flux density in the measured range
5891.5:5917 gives 2.0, 20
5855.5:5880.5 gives 0.6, 21.8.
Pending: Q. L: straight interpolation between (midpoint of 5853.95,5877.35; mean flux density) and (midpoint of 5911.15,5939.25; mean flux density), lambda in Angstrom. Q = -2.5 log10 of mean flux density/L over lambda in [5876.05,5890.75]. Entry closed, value 0.07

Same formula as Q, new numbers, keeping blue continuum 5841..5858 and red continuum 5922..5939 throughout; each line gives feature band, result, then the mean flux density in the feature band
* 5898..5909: 0.06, 20.8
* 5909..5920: 0.07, 20.3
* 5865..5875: 0.04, 21.6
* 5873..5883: 0.03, 21.7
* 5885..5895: 0.15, 19.2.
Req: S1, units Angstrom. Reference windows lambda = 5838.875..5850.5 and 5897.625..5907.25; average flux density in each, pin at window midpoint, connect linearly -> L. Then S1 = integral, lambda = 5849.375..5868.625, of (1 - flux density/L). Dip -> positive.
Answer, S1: 0.0 Angstrom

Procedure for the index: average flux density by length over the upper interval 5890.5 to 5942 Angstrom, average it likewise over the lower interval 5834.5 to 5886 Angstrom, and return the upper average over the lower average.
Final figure 0.94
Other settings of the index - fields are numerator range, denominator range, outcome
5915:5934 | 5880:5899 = 1.11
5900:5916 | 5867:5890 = 0.98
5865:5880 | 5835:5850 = 0.98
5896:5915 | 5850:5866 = 0.90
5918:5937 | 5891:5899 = 1.14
